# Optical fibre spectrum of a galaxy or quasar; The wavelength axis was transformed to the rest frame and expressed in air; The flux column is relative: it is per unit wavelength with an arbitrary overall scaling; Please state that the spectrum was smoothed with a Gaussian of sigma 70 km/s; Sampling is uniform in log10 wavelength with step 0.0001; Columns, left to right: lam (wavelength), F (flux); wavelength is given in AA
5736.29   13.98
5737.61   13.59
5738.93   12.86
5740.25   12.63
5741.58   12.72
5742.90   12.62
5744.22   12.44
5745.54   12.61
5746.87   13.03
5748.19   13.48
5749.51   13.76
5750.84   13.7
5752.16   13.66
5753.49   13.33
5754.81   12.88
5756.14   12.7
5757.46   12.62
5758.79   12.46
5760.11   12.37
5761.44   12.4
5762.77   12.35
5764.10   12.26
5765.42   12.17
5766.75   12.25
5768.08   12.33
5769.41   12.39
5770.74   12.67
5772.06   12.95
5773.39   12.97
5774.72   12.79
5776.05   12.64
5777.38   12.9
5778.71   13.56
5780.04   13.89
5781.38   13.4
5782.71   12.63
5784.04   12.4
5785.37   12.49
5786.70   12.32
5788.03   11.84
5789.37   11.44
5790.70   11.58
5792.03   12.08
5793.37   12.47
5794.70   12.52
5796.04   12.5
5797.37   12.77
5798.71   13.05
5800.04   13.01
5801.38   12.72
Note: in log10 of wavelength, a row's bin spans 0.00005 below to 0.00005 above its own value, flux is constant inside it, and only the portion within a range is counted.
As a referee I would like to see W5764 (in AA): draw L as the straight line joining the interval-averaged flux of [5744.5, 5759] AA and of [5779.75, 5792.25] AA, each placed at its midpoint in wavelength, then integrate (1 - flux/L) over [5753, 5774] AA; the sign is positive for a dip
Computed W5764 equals 0.5 AA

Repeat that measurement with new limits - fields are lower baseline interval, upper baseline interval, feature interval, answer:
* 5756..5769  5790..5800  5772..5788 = -0.57 AA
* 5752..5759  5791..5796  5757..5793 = 0.22 AA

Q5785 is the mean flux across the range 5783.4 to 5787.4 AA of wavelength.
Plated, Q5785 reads 12.4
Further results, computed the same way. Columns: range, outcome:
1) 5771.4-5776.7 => 12.8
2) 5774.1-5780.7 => 13.2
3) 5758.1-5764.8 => 12.4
